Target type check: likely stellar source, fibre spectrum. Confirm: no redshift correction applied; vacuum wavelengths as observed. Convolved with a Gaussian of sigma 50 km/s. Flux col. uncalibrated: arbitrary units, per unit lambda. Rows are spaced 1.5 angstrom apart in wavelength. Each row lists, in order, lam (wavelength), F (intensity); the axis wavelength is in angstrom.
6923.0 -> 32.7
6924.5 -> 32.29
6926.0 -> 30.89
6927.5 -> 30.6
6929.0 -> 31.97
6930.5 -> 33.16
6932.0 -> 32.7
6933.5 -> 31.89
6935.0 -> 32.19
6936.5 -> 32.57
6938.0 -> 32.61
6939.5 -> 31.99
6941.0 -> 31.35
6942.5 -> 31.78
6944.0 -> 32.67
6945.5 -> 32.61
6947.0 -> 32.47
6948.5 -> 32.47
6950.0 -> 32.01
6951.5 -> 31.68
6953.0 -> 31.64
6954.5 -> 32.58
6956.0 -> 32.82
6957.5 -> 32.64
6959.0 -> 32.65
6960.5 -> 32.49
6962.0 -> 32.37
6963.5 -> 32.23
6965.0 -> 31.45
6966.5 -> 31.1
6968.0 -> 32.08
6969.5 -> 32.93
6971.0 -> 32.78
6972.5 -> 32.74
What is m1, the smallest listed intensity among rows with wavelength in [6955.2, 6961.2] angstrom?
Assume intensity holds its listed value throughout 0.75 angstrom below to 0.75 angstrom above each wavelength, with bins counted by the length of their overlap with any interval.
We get 32.49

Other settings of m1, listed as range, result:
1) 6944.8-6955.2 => 31.64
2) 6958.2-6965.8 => 31.45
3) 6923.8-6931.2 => 30.6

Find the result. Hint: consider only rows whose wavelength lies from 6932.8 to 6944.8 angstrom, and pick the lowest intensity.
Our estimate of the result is 31.35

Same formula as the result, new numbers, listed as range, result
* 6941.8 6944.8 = 31.78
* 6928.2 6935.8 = 31.89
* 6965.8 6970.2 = 31.1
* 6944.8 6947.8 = 32.47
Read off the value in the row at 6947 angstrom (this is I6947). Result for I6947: 32.47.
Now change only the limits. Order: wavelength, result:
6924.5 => 32.29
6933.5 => 31.89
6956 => 32.82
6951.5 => 31.68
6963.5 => 32.23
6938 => 32.61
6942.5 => 31.78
